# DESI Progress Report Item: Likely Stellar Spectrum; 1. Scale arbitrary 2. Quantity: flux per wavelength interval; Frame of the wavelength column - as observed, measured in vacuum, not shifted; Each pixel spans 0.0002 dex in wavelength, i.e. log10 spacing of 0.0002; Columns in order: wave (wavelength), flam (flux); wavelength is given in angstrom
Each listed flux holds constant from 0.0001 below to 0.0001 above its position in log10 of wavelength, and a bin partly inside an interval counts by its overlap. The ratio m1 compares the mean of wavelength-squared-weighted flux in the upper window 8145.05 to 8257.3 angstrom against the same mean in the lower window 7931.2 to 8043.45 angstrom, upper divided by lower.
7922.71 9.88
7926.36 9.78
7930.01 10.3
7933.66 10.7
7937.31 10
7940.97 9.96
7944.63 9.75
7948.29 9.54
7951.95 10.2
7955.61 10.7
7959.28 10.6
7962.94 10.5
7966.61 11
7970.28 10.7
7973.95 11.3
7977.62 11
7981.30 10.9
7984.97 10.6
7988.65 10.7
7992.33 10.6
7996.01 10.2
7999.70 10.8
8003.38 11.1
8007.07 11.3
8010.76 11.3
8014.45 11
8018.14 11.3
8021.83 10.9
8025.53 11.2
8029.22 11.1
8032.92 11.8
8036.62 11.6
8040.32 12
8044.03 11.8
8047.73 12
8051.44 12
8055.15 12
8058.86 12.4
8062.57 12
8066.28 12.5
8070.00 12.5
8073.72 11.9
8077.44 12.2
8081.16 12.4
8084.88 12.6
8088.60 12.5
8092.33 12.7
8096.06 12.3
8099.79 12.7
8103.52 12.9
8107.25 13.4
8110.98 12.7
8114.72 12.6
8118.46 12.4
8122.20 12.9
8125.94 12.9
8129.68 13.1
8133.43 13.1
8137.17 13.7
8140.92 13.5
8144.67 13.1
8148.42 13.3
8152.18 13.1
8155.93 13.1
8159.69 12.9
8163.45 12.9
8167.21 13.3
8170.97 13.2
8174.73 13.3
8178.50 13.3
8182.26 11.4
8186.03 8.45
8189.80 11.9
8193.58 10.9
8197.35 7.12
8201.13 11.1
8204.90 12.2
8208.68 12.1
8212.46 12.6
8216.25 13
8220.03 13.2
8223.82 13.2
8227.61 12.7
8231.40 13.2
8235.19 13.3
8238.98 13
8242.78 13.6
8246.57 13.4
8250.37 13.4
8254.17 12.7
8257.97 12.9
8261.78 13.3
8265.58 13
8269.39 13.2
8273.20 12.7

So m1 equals 1.2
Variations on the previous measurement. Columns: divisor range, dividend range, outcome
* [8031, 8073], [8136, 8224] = 1.05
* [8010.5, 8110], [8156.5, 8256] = 1.06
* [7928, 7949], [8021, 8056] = 1.19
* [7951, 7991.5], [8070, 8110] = 1.20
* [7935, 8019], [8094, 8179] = 1.27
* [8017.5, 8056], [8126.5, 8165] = 1.17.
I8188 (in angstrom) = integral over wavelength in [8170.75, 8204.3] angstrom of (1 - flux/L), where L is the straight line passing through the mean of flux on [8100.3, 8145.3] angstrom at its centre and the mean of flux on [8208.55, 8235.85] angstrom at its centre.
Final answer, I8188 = 4.8 angstrom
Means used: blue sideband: 13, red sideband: 12.9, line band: 11.1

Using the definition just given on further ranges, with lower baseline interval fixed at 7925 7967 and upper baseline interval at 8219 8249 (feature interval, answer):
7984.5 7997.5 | 0.2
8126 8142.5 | -1.5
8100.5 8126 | -1.8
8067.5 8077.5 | -0.6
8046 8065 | -1.2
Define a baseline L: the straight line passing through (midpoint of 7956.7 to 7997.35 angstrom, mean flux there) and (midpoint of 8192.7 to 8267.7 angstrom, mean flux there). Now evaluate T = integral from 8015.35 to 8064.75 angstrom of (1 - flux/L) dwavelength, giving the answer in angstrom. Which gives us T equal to -2.23 angstrom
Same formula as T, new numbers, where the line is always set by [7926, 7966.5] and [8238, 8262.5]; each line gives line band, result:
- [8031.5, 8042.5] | -0.7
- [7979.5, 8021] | -0.5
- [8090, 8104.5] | -1.2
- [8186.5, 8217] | 3.7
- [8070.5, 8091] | -1.4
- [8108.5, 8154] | -3.8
